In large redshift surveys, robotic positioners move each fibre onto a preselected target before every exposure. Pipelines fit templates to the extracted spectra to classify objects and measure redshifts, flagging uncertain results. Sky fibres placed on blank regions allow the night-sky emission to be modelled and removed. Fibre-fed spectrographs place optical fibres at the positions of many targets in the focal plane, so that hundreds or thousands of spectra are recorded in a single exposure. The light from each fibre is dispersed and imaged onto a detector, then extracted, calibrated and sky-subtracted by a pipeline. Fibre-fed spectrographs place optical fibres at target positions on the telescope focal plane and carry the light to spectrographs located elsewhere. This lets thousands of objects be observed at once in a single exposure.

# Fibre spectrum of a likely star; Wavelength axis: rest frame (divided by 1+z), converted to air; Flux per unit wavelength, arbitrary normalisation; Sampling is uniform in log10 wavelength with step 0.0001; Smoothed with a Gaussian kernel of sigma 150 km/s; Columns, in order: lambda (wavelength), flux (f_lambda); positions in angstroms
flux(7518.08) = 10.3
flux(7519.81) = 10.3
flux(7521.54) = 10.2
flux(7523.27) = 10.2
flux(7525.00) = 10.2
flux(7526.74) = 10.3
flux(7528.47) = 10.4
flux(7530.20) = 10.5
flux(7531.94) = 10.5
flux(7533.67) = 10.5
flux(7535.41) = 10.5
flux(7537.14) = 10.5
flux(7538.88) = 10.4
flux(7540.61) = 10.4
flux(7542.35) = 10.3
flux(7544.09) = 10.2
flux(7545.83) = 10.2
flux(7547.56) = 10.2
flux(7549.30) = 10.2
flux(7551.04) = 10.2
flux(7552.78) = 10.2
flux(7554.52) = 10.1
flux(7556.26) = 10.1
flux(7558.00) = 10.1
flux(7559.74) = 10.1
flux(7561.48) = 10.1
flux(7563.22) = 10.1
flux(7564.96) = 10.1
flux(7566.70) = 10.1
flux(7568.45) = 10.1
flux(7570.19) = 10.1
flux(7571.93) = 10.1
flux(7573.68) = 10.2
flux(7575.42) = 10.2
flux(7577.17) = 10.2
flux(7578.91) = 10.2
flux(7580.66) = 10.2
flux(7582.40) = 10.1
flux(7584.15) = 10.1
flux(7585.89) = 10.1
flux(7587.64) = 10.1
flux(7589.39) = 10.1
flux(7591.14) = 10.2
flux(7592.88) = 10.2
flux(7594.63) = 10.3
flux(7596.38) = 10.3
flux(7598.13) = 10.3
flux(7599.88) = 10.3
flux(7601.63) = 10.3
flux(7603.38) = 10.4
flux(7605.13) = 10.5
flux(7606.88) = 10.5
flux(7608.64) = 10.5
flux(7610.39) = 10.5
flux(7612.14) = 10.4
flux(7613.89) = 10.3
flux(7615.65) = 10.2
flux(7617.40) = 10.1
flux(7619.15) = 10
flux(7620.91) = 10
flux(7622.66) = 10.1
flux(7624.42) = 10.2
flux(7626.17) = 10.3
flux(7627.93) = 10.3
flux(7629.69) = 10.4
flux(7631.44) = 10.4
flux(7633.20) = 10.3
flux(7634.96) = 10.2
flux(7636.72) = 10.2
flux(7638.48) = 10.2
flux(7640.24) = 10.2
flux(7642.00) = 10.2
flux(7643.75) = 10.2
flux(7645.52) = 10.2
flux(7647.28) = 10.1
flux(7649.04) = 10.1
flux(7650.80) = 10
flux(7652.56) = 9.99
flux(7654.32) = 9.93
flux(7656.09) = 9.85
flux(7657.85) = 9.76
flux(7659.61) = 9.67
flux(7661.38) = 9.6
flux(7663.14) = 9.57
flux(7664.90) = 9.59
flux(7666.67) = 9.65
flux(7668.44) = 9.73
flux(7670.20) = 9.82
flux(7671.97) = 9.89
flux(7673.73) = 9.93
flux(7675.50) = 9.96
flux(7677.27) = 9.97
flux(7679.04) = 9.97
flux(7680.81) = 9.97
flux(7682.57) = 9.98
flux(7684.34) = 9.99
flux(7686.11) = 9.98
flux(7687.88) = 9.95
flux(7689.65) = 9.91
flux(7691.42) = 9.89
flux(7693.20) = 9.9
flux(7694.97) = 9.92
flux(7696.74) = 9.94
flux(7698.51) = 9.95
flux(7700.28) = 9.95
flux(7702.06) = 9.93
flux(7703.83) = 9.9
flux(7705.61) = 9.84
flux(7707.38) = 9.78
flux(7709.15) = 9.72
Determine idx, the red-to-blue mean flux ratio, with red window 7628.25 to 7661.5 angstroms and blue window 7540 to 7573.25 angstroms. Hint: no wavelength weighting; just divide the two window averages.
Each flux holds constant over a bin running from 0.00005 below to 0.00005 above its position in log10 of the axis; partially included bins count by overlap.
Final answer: 1.0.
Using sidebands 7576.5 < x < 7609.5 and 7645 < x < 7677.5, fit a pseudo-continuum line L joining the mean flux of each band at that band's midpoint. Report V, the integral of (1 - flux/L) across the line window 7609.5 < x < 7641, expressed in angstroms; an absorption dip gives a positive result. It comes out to -0.5 angstroms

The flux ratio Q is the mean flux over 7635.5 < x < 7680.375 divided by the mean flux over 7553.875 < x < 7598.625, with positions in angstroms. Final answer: 1.0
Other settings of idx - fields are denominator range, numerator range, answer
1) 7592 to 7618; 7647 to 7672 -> 0.95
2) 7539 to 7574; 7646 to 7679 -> 0.97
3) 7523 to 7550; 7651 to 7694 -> 0.95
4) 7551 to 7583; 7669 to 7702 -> 0.98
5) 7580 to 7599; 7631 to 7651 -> 1.00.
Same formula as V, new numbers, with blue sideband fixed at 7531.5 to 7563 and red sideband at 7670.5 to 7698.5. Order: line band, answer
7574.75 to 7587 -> 0.03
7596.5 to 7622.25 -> -0.48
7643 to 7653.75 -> -0.07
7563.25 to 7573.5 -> 0.10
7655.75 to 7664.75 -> 0.29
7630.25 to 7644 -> -0.26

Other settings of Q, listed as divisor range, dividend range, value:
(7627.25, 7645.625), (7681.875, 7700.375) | 0.97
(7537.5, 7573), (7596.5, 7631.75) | 1.01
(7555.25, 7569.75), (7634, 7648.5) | 1.01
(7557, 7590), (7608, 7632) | 1.01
